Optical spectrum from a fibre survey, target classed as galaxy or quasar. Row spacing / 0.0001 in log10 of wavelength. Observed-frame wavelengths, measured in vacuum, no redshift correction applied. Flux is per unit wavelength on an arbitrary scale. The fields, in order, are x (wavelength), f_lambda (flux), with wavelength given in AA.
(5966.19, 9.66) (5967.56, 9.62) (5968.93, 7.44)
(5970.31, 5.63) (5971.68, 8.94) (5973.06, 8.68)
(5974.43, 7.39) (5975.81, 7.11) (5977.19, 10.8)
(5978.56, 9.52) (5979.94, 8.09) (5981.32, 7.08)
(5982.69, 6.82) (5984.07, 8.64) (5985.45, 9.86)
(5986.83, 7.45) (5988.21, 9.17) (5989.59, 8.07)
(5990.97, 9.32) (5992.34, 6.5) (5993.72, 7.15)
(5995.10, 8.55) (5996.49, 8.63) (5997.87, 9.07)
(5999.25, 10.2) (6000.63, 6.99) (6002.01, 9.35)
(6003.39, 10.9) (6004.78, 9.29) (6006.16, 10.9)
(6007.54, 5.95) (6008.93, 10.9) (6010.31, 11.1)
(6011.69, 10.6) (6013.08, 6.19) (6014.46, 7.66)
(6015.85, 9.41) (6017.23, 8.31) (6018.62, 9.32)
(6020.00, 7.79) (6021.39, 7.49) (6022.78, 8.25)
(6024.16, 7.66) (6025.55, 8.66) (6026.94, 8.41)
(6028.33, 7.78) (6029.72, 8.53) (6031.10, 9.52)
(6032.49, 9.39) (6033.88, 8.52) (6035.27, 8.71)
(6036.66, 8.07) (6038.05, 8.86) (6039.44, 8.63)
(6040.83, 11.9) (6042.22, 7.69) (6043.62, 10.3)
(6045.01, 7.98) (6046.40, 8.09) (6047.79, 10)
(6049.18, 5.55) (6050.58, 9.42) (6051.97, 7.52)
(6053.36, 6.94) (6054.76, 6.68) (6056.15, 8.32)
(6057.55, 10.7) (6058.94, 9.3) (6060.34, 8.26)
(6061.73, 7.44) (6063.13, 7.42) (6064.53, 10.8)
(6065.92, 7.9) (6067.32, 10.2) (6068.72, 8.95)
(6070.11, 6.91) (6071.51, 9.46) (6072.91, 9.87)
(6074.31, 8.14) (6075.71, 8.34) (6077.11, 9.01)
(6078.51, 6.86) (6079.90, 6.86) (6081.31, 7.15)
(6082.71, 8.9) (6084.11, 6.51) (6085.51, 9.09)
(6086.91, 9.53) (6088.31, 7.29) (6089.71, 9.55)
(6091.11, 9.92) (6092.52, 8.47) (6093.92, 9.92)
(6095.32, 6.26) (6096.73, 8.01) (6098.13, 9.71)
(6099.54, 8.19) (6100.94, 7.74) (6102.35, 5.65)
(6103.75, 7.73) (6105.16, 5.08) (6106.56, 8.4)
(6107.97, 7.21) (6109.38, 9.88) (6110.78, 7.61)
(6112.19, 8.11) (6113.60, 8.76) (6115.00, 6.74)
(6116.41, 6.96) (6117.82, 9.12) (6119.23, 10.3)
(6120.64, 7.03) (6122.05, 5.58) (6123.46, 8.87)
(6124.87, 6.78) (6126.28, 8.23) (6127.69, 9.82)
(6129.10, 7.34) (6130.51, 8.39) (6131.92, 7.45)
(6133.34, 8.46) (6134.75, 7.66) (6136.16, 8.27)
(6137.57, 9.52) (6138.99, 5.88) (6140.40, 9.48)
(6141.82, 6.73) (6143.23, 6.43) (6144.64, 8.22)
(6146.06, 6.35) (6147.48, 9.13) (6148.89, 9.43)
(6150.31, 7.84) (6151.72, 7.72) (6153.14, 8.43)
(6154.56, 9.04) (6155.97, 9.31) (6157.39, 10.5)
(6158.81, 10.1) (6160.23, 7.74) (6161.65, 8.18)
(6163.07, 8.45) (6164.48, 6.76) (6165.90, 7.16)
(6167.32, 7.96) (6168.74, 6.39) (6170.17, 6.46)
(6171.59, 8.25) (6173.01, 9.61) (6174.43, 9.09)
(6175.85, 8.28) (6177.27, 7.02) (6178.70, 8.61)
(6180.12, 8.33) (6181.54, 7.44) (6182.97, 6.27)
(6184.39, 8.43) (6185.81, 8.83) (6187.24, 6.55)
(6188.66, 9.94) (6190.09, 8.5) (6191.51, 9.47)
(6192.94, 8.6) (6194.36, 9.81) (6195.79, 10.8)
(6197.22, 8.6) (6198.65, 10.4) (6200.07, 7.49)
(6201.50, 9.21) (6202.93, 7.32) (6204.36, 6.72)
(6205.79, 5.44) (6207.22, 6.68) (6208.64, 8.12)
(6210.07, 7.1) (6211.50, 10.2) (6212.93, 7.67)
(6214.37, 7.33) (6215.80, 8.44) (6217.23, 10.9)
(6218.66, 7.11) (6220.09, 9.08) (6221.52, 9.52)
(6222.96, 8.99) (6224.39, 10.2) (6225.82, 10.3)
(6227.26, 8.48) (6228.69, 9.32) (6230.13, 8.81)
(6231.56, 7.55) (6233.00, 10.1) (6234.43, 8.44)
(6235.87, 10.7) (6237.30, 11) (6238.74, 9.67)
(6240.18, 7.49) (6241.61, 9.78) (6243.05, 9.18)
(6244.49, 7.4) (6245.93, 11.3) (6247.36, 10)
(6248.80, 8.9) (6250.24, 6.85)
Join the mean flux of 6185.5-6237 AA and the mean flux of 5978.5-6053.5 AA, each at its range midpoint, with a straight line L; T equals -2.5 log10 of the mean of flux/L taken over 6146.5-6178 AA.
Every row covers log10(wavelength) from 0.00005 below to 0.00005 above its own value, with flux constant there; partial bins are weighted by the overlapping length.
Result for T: 0.049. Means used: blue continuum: 8.6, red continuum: 8.7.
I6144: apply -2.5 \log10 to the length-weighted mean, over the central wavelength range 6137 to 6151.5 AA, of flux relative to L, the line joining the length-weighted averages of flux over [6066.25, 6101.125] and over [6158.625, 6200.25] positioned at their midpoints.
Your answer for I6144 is 0.064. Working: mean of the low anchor 8.44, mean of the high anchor 8.31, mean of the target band 7.88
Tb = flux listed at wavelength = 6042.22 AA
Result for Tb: 7.69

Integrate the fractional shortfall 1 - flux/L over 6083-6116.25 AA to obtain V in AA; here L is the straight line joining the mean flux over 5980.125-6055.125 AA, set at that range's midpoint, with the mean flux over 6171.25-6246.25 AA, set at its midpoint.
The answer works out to 2.1 AA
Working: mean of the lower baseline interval 8.56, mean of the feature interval 8.05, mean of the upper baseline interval 8.67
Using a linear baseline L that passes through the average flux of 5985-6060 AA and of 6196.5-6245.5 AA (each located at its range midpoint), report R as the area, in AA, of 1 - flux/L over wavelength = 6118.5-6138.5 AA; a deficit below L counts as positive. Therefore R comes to 1.3 AA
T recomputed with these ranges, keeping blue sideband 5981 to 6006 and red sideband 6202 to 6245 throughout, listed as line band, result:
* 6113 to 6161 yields 0.059 mag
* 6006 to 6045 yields -0.022 mag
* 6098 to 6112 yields 0.128 mag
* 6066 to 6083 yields 0.031 mag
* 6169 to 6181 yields 0.065 mag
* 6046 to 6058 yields 0.066 mag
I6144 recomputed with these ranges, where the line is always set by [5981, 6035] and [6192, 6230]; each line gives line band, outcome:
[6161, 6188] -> 0.108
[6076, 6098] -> 0.045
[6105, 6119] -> 0.083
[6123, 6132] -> 0.059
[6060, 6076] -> -0.006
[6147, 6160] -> -0.048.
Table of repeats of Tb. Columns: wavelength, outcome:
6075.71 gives 8.34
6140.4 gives 9.48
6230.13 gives 8.81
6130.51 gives 8.39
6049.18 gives 5.55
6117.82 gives 9.12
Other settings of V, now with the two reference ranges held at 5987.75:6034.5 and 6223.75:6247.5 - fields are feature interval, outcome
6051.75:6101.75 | 2.8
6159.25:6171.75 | 2.3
